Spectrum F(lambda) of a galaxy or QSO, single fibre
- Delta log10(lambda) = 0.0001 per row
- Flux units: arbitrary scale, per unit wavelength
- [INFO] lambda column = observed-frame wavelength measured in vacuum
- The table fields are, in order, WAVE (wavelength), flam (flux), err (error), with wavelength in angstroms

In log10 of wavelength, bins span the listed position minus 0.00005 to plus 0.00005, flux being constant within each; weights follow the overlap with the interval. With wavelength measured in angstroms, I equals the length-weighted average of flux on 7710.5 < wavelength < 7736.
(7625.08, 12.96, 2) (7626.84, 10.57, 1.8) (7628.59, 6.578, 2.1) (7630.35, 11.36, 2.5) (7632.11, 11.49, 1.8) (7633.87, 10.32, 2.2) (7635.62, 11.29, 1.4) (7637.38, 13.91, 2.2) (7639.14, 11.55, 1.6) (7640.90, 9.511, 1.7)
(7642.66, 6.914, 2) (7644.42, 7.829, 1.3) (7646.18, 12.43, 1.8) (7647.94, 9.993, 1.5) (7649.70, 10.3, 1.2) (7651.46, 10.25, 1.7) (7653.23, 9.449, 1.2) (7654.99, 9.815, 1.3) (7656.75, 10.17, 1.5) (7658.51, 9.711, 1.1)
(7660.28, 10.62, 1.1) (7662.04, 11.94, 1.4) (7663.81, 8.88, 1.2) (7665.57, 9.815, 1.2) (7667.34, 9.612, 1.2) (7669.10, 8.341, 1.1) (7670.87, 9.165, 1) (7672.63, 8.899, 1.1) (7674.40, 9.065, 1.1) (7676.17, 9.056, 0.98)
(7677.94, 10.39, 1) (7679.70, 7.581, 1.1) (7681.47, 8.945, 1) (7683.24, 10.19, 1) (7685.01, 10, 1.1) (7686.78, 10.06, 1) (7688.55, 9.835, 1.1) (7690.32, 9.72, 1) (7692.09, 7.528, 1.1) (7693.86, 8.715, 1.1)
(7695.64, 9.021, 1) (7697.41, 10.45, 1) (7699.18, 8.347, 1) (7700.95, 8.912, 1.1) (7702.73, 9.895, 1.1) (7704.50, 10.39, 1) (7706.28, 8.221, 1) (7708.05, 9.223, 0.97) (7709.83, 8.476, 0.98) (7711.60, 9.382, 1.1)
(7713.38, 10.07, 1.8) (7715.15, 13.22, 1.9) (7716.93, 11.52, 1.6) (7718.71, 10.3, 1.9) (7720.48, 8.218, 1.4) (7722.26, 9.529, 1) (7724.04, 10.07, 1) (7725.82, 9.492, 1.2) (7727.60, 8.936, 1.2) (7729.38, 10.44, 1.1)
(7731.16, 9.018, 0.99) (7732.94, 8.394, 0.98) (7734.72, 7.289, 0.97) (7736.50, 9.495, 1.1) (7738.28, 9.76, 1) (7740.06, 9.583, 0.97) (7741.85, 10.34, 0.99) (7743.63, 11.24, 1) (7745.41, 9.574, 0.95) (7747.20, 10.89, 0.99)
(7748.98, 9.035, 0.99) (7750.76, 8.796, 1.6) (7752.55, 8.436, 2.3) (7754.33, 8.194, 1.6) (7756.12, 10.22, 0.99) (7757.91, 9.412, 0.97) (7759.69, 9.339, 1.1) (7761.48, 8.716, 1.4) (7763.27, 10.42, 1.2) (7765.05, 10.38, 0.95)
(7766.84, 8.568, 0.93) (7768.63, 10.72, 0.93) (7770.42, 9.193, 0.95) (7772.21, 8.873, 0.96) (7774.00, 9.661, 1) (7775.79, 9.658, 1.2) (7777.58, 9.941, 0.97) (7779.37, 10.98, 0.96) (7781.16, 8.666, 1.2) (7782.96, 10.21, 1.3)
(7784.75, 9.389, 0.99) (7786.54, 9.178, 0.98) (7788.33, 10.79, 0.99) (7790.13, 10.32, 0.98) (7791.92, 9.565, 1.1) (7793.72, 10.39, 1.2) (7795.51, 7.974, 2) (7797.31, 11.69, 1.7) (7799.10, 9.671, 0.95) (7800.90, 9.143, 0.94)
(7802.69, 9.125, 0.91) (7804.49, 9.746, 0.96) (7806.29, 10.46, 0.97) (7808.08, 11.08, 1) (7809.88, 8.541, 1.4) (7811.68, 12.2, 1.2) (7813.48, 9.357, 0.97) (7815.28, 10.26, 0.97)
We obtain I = 9.69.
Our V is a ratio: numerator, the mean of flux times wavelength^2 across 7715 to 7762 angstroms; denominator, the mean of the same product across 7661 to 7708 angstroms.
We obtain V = 1.04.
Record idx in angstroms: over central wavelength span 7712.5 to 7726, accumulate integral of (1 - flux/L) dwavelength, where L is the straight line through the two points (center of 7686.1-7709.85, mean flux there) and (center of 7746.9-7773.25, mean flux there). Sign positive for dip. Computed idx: -1.6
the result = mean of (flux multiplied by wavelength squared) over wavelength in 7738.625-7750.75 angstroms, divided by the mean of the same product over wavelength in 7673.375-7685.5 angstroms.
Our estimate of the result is 1.1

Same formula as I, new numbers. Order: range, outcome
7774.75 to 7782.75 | 9.84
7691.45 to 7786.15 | 9.53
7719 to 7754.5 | 9.38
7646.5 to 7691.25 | 9.7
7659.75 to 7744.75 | 9.53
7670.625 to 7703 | 9.24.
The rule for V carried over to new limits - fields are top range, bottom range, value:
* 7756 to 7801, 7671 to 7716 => 1.06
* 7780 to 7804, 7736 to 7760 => 1.02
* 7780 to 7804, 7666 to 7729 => 1.05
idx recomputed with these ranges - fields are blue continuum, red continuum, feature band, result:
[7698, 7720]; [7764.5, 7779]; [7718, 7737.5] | 1.1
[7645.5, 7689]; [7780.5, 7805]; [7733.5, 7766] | 0.8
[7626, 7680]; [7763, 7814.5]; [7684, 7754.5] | 2.7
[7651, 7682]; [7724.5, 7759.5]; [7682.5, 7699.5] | 0.1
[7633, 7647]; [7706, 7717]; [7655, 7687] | 2.2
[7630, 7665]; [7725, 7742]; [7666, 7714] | 2.7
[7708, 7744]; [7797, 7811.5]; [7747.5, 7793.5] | 1.3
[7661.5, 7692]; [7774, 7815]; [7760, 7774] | 0.4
